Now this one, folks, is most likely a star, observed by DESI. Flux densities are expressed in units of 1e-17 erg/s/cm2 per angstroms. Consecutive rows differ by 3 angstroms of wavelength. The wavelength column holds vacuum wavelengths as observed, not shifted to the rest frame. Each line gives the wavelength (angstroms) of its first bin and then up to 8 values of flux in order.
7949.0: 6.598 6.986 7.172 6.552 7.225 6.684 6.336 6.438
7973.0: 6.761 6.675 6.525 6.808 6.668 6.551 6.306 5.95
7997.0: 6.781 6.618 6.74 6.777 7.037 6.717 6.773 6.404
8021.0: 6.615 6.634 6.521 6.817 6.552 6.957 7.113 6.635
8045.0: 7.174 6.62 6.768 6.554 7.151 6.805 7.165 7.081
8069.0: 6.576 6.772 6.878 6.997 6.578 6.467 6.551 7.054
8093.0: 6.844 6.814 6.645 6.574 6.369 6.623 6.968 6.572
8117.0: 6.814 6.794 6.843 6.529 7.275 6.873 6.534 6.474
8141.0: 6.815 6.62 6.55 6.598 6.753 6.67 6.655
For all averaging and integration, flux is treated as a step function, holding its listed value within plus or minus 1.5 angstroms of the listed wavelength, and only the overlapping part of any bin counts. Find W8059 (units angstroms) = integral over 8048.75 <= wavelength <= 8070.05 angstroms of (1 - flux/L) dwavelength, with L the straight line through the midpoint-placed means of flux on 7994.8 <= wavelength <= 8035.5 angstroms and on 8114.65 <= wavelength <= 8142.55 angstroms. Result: -0.5 angstroms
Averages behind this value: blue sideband 6.69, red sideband 6.77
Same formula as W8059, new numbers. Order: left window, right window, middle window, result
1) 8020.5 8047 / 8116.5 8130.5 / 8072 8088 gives 0.27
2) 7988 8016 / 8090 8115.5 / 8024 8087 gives -1.27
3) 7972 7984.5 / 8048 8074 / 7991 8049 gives 0.60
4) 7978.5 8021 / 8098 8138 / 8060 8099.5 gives -0.72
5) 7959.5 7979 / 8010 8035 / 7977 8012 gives 0.21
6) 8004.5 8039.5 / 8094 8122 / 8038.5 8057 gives -0.28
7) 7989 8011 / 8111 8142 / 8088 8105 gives -0.05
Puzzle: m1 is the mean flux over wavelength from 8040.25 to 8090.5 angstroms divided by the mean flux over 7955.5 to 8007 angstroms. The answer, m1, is 1.0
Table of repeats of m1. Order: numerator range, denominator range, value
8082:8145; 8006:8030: 1.00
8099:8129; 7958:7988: 1.01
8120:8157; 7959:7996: 1.02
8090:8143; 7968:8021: 1.02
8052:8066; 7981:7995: 1.07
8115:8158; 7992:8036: 1.01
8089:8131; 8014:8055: 1.01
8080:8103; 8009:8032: 1.00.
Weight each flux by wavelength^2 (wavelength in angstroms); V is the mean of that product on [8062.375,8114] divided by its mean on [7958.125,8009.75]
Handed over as 1.04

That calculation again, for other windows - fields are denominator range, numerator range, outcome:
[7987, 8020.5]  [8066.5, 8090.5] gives 1.04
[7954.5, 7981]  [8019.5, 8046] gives 1.03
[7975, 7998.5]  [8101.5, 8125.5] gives 1.06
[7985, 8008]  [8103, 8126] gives 1.05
